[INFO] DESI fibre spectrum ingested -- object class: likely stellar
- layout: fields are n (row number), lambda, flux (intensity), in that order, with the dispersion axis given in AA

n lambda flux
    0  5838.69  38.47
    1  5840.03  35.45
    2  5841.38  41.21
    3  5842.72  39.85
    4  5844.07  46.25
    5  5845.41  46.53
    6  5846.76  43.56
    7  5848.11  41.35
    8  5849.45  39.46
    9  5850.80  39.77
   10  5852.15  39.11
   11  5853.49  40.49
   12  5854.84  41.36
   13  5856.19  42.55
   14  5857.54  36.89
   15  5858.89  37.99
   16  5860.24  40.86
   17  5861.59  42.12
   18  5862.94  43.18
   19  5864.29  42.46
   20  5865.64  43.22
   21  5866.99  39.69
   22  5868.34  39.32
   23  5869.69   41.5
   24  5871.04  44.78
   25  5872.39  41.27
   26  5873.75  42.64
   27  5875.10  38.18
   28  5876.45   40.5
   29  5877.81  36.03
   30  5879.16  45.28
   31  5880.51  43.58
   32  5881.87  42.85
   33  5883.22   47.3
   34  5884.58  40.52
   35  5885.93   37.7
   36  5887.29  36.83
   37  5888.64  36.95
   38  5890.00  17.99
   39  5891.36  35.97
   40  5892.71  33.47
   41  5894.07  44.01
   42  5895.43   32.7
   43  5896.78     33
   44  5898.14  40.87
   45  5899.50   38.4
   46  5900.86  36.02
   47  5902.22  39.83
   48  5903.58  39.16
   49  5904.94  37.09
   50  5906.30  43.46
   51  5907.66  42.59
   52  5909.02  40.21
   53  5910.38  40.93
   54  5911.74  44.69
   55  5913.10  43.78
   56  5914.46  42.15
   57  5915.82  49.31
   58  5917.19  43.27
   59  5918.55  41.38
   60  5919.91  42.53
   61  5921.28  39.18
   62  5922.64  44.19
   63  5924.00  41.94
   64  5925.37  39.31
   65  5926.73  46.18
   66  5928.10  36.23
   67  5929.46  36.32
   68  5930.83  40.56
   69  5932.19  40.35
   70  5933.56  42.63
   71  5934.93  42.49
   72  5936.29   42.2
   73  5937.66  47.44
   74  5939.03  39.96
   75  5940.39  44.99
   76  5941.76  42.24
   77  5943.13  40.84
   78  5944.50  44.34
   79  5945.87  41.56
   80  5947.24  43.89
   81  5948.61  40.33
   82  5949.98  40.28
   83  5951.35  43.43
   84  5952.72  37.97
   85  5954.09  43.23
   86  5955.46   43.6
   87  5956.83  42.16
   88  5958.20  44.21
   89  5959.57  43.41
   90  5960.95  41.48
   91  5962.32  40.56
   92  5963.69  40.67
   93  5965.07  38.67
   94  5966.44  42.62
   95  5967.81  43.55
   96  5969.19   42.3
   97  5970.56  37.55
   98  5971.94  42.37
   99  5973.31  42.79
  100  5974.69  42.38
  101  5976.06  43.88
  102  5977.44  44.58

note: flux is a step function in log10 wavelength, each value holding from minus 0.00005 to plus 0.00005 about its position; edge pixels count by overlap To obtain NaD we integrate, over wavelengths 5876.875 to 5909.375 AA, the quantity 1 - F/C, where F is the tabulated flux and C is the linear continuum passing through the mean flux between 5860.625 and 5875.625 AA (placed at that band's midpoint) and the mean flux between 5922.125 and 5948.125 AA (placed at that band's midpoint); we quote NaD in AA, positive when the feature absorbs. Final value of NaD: 2.6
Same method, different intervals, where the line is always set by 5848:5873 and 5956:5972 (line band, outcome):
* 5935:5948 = -0.49 AA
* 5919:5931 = 0.18 AA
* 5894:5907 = 0.94 AA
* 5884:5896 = 1.75 AA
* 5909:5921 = -0.55 AA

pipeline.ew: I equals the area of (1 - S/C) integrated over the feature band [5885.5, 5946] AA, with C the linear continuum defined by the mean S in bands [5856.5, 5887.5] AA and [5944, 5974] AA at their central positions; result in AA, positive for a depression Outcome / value 2.0 AA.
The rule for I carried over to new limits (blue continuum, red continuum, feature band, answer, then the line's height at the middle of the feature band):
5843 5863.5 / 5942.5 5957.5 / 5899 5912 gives 0.5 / 41.7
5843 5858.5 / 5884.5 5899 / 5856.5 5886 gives -2.3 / 38.4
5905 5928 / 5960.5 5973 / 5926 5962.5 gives -0.2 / 41.8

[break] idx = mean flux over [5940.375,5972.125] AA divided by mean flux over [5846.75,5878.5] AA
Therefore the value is 1.03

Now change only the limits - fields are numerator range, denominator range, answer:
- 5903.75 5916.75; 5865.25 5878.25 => 1.04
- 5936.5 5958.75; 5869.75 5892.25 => 1.08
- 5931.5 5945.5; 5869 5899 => 1.10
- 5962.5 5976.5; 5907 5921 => 0.97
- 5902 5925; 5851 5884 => 1.02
